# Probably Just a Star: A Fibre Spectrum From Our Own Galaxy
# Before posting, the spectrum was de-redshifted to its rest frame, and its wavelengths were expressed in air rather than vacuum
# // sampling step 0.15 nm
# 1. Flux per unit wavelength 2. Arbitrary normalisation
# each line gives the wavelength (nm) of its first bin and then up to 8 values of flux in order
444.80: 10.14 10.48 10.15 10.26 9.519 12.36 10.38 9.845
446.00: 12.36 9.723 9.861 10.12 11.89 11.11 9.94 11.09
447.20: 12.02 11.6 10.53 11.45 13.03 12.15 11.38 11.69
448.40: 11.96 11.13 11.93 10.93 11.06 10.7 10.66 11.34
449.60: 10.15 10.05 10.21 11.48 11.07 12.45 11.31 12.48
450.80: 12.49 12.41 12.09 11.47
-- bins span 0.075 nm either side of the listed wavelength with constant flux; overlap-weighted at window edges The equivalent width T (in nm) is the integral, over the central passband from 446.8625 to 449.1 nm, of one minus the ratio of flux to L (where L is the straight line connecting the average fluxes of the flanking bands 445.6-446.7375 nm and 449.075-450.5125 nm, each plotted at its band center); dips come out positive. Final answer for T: -0.14 nm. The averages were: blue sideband 10.7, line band 11.5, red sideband 10.9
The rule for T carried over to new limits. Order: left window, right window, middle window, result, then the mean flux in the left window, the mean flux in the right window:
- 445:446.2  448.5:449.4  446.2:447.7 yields -0.02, 10.6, 11.1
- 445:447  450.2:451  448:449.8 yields 0.07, 10.6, 12.1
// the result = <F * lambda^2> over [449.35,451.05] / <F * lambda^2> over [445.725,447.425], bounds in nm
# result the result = 1.07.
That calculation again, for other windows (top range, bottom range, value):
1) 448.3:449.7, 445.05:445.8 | 1.07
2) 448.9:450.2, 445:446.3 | 1.04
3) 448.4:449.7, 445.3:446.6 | 1.06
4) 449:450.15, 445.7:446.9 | 1.02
